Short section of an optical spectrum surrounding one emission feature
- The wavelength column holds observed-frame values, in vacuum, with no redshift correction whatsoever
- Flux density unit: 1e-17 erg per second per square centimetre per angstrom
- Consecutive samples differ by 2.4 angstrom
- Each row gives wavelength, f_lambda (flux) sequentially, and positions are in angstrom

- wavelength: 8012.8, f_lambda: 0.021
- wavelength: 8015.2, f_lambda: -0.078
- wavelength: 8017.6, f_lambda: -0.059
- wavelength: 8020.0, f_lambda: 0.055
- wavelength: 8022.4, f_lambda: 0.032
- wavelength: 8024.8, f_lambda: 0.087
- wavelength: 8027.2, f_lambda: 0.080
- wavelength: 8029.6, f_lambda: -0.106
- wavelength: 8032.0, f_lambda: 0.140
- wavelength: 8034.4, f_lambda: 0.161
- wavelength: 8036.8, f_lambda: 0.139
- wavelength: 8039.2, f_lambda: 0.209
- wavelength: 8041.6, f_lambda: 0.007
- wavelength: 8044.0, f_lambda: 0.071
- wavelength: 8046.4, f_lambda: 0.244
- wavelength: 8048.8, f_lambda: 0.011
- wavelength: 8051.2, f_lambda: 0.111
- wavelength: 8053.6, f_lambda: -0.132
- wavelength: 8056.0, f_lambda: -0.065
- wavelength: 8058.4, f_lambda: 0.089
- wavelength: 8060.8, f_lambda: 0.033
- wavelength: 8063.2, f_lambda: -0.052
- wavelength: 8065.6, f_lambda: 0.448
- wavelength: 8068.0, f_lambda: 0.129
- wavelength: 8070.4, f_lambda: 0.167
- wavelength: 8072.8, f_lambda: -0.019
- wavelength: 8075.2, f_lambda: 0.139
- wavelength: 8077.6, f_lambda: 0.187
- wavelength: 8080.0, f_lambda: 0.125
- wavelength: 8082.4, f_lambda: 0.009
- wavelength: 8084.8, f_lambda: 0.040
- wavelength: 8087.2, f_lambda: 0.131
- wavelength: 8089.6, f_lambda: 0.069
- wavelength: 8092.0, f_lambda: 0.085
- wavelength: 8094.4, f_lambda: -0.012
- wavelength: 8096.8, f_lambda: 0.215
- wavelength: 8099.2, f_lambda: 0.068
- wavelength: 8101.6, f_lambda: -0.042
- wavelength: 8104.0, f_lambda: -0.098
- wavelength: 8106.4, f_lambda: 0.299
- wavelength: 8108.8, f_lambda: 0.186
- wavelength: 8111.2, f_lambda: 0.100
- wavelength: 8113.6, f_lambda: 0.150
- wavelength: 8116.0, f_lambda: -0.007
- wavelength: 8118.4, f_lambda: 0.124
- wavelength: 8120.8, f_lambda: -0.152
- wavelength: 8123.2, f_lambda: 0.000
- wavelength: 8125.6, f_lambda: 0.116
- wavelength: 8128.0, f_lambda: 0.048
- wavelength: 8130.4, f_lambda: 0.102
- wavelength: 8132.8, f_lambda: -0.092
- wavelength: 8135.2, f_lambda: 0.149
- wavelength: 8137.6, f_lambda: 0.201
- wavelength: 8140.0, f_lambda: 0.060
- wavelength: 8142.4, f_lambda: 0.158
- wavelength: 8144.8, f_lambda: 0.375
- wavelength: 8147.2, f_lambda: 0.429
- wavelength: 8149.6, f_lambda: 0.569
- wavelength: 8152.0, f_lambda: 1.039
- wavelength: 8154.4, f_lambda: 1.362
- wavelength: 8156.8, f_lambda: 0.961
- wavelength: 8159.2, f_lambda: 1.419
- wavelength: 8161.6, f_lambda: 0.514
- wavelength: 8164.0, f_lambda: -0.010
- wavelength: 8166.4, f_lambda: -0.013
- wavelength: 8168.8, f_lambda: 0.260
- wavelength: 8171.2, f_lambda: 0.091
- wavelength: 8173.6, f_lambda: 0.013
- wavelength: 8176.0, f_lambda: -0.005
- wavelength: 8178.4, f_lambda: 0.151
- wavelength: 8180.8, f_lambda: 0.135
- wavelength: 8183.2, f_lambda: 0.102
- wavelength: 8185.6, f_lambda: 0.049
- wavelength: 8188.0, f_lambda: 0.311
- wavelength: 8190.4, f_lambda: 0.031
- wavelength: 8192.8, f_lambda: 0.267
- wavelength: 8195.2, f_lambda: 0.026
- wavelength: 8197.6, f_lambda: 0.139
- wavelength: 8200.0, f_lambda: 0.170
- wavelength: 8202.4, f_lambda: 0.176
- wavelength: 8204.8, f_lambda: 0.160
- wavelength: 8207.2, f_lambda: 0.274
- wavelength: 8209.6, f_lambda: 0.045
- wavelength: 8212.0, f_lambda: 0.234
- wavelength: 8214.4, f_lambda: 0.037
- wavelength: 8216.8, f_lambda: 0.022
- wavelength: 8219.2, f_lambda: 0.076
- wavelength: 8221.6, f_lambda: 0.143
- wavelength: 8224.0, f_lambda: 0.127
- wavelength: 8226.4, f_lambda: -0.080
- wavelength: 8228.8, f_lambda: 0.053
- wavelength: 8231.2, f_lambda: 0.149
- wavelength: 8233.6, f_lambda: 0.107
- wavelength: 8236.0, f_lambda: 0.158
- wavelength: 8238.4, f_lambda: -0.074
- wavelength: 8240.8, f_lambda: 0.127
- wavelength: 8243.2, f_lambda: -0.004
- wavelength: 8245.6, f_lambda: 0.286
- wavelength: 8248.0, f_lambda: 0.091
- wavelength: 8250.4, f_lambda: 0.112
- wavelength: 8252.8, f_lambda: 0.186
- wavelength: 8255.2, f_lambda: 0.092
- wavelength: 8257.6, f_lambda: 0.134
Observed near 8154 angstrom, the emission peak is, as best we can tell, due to [O II] 3727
